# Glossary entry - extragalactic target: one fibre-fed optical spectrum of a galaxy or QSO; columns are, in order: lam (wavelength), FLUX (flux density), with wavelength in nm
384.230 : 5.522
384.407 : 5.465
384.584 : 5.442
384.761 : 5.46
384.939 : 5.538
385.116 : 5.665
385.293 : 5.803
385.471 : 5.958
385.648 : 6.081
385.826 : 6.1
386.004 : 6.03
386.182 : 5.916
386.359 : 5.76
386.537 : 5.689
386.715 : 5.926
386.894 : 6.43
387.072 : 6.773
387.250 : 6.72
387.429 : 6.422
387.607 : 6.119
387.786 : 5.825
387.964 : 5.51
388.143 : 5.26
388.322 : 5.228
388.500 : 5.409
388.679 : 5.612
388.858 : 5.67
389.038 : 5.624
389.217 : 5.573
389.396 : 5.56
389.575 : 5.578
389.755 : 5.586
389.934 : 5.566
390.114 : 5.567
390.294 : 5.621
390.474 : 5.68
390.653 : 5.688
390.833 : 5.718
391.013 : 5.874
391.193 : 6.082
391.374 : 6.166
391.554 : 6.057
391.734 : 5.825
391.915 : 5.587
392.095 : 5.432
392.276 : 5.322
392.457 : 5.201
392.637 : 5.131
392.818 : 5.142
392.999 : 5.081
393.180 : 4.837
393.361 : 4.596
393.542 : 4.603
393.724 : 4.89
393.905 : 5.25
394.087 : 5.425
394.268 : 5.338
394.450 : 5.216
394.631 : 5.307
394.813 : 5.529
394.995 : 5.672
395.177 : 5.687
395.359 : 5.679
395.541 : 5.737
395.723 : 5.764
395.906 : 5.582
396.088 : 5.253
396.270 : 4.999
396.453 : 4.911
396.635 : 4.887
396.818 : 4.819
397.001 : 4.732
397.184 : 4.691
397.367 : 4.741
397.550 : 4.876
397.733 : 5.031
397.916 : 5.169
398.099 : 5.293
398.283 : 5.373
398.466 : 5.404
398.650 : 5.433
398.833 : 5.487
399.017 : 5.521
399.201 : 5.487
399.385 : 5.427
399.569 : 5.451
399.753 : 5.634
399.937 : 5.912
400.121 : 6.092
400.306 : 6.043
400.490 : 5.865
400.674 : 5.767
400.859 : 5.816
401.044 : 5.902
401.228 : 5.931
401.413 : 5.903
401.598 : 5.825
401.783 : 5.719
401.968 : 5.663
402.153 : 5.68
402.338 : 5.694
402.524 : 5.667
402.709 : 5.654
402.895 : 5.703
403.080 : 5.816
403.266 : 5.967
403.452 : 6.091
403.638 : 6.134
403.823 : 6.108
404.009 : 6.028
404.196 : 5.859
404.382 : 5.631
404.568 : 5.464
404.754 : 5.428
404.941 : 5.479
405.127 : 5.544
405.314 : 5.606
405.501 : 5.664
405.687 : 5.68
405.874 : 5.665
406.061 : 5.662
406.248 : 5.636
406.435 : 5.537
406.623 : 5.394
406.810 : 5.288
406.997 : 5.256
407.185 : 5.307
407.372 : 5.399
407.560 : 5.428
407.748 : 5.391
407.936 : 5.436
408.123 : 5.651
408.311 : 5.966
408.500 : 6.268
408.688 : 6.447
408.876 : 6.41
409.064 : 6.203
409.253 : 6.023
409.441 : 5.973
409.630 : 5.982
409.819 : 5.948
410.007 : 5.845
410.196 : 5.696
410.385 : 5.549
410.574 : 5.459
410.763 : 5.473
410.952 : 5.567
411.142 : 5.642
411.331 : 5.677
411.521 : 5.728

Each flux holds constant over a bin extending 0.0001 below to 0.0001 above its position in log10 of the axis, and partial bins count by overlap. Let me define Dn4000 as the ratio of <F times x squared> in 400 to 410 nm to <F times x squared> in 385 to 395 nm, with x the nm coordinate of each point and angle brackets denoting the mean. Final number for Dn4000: 1.11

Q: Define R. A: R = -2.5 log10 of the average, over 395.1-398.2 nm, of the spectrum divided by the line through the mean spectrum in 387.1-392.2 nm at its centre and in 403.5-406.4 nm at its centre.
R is 0.11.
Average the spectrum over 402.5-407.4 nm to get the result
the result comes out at 5.66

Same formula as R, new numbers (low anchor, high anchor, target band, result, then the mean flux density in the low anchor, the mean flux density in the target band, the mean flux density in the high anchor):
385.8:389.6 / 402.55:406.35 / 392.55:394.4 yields 0.157 mag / 5.85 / 5.03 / 5.74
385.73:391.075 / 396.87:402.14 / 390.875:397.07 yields 0.061 mag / 5.8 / 5.35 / 5.51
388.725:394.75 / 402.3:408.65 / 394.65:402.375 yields 0.016 mag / 5.45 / 5.48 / 5.67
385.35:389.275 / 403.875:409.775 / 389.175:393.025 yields 0.048 mag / 5.89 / 5.6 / 5.7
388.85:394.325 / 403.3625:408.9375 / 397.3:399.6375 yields 0.056 mag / 5.46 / 5.29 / 5.69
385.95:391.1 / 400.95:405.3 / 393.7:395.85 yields 0.059 mag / 5.79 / 5.48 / 5.77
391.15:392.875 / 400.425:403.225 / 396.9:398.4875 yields 0.138 mag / 5.59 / 5.02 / 5.78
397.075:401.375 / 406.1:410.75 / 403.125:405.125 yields -0.036 mag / 5.5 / 5.81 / 5.72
